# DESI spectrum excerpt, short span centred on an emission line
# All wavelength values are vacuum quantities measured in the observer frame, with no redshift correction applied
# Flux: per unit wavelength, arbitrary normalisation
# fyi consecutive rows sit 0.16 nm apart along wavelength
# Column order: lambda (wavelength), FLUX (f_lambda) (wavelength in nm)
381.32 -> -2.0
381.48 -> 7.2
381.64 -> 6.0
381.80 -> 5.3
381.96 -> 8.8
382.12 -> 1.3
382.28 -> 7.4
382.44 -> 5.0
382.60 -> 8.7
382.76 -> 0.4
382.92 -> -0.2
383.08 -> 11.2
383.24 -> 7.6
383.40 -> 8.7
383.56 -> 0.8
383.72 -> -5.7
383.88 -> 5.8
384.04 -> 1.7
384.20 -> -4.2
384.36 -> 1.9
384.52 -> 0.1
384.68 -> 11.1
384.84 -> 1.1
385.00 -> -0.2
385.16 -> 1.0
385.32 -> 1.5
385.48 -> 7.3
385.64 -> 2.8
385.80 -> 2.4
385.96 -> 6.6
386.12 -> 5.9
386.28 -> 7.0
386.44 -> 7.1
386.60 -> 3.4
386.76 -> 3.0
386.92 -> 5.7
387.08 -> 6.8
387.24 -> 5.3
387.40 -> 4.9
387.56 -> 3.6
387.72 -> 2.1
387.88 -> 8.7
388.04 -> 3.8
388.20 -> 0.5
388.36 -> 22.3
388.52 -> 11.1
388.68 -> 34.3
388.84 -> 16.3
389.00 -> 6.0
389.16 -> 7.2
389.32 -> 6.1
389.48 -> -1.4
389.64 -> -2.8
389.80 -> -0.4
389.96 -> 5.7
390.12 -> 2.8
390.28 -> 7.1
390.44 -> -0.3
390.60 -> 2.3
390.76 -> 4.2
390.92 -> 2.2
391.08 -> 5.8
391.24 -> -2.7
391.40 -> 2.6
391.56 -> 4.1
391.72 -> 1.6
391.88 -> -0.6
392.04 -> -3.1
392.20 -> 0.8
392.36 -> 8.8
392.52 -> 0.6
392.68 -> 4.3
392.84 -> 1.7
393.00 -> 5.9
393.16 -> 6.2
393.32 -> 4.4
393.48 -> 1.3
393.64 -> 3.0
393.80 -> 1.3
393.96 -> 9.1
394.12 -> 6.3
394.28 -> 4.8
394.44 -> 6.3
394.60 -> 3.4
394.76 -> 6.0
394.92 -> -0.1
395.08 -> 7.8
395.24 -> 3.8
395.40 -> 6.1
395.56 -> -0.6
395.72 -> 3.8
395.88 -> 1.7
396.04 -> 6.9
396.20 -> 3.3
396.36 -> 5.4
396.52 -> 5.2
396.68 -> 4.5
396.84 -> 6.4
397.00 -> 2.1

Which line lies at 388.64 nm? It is [O II]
